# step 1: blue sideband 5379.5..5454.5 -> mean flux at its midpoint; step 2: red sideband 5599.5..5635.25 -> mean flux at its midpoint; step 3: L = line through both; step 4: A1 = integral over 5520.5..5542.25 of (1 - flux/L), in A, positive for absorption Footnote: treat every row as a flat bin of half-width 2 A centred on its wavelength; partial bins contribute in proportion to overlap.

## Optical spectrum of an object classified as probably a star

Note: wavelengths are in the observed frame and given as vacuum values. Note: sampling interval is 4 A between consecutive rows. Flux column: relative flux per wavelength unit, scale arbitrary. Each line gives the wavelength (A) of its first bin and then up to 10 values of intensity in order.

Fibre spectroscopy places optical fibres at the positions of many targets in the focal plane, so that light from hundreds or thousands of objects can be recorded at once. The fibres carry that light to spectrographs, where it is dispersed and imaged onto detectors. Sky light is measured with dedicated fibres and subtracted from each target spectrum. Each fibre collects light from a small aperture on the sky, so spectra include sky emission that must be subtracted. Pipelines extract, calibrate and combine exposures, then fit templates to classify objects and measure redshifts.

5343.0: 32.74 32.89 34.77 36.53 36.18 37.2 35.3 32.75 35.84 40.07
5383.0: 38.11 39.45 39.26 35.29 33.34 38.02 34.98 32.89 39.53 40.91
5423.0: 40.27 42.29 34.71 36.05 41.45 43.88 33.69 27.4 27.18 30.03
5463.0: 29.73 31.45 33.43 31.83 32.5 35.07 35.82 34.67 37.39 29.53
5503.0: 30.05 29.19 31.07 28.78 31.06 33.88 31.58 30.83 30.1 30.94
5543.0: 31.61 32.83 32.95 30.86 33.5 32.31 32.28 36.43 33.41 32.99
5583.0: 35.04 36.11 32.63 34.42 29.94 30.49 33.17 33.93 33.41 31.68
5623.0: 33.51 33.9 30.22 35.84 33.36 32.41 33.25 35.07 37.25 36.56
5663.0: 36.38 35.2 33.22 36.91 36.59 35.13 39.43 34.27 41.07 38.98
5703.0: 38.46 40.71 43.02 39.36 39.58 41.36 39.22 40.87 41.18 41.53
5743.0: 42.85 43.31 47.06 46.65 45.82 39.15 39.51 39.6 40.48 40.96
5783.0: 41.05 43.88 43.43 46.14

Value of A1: 2.0 A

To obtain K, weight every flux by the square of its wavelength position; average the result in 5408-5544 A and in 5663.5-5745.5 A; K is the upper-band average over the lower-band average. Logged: 1.26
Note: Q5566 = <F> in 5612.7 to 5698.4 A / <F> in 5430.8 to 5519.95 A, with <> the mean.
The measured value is 1.07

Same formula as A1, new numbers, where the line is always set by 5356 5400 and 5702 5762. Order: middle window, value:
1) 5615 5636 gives 3.91 A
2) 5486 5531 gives 7.81 A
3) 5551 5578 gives 4.38 A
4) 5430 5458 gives 2.18 A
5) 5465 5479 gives 2.15 A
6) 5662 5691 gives 3.69 A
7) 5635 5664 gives 4.20 A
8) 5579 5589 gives 1.20 A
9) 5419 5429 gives -1.02 A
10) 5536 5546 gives 2.01 A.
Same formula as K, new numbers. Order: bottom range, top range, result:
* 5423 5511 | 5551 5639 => 1.03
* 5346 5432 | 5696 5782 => 1.27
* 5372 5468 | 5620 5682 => 1.04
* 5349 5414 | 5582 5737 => 1.10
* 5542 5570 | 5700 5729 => 1.31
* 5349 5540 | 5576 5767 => 1.17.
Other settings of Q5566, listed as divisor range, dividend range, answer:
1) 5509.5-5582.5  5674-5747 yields 1.23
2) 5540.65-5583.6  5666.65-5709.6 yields 1.13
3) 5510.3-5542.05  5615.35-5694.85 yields 1.12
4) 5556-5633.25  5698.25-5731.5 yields 1.21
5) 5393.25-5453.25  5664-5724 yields 1.03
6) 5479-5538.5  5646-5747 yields 1.20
